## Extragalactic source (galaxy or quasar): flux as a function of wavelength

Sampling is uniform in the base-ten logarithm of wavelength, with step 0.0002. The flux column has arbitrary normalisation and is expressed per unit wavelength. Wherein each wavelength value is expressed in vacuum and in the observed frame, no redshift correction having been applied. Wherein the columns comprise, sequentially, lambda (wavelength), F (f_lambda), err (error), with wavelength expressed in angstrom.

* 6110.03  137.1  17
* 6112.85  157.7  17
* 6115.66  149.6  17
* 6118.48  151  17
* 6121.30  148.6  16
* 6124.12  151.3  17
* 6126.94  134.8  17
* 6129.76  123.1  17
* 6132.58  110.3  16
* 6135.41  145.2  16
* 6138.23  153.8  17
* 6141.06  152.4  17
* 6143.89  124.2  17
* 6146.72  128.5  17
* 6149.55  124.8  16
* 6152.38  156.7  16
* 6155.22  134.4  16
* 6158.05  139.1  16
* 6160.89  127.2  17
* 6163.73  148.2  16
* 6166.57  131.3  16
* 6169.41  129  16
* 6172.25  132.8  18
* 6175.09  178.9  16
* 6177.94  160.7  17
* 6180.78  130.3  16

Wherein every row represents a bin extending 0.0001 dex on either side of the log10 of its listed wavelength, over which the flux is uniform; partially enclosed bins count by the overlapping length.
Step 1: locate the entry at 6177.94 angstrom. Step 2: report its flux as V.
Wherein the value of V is 160.7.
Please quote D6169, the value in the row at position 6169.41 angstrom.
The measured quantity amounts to 129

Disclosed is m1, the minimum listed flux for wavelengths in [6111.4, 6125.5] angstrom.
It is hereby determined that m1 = 148.6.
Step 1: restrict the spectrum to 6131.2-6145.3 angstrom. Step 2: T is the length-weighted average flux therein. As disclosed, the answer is 137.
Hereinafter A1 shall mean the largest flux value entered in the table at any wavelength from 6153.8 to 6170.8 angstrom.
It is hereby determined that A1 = 148.2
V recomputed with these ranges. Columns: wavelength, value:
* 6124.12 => 151.3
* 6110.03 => 137.1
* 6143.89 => 124.2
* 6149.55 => 124.8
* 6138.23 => 153.8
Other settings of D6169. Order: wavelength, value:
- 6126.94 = 134.8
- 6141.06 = 152.4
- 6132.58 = 110.3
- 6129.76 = 123.1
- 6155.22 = 134.4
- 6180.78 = 130.3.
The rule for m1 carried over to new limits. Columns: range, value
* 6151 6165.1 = 127.2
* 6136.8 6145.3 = 124.2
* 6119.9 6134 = 110.3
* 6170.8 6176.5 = 132.8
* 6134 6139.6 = 145.2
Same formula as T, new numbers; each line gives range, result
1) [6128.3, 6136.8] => 126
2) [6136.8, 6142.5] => 153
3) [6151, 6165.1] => 141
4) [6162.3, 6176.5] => 144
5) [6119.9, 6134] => 134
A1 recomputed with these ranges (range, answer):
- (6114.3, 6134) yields 151.3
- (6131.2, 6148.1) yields 153.8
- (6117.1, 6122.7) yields 151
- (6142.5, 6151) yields 128.5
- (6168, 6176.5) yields 178.9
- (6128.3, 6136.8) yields 145.2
